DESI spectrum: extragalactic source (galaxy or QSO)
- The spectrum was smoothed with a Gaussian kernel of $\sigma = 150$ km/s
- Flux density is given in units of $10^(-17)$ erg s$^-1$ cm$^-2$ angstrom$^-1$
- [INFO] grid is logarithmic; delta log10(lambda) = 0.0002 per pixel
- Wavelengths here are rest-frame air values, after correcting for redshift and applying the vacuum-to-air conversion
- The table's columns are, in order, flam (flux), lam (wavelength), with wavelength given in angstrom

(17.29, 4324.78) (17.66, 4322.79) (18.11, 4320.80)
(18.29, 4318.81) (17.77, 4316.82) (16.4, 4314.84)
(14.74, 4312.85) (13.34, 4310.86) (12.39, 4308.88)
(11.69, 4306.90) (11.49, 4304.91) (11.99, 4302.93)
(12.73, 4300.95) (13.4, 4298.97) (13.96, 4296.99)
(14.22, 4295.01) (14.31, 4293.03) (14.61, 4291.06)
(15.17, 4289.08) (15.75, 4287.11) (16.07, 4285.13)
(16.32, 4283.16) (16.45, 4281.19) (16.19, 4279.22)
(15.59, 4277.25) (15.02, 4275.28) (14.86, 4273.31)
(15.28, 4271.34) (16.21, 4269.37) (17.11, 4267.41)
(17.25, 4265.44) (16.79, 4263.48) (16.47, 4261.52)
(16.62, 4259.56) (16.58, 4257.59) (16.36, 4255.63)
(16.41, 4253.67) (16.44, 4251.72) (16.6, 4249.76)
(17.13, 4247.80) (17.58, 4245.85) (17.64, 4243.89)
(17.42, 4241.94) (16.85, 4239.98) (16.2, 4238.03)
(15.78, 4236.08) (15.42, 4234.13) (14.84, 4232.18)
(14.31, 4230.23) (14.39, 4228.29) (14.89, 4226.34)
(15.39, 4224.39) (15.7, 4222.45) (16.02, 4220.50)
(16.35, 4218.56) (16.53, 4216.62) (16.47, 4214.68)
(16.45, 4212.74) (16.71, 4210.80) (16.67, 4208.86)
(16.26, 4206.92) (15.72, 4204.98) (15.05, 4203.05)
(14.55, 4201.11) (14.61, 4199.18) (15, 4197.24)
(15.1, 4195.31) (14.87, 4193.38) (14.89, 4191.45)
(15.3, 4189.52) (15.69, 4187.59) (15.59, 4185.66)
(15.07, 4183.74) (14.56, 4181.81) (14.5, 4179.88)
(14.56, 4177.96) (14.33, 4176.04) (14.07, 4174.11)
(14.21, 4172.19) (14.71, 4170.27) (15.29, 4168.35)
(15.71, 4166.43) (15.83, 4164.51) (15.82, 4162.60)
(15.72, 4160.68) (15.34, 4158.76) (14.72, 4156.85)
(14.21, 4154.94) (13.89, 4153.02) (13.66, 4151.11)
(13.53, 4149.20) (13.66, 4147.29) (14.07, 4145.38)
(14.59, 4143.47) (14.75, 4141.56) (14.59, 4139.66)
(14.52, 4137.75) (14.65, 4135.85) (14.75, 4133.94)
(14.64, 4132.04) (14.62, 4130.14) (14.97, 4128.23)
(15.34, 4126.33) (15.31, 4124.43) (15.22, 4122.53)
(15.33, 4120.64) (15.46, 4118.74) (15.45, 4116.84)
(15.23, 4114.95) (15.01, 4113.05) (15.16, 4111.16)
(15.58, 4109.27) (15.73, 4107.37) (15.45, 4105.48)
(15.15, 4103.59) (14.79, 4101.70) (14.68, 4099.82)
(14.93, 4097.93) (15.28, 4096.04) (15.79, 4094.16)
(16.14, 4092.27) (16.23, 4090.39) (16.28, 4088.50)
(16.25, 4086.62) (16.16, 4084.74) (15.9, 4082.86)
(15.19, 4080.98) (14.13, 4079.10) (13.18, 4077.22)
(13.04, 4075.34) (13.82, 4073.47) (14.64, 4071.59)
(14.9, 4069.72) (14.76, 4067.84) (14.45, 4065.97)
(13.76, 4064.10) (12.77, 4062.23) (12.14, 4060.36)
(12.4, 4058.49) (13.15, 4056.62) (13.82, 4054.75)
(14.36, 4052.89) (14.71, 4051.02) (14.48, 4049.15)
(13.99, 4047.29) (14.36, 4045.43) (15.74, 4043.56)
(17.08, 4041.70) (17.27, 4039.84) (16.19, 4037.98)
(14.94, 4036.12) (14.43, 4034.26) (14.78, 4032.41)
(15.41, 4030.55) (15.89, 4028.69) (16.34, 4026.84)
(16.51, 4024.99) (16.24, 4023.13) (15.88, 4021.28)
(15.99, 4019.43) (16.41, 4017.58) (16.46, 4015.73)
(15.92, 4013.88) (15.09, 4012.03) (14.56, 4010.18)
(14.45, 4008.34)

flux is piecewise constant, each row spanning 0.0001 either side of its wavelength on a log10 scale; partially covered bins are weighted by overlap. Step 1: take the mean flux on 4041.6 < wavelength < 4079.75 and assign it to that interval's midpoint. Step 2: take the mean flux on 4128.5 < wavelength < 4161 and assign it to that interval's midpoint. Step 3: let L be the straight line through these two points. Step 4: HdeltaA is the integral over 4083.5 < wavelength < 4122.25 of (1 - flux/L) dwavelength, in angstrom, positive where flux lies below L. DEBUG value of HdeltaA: -3.5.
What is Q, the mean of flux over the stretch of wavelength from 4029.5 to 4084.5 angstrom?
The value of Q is 14.5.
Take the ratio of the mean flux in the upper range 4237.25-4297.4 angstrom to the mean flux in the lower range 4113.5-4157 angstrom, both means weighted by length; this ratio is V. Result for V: 1.10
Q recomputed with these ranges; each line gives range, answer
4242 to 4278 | 16.5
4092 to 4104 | 15.2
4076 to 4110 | 15.4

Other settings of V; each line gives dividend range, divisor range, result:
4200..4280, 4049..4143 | 1.09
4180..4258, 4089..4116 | 1.03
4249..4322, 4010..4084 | 1.03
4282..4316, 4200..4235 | 0.90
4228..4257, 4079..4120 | 1.05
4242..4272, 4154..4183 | 1.12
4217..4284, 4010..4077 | 1.08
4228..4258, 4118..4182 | 1.11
